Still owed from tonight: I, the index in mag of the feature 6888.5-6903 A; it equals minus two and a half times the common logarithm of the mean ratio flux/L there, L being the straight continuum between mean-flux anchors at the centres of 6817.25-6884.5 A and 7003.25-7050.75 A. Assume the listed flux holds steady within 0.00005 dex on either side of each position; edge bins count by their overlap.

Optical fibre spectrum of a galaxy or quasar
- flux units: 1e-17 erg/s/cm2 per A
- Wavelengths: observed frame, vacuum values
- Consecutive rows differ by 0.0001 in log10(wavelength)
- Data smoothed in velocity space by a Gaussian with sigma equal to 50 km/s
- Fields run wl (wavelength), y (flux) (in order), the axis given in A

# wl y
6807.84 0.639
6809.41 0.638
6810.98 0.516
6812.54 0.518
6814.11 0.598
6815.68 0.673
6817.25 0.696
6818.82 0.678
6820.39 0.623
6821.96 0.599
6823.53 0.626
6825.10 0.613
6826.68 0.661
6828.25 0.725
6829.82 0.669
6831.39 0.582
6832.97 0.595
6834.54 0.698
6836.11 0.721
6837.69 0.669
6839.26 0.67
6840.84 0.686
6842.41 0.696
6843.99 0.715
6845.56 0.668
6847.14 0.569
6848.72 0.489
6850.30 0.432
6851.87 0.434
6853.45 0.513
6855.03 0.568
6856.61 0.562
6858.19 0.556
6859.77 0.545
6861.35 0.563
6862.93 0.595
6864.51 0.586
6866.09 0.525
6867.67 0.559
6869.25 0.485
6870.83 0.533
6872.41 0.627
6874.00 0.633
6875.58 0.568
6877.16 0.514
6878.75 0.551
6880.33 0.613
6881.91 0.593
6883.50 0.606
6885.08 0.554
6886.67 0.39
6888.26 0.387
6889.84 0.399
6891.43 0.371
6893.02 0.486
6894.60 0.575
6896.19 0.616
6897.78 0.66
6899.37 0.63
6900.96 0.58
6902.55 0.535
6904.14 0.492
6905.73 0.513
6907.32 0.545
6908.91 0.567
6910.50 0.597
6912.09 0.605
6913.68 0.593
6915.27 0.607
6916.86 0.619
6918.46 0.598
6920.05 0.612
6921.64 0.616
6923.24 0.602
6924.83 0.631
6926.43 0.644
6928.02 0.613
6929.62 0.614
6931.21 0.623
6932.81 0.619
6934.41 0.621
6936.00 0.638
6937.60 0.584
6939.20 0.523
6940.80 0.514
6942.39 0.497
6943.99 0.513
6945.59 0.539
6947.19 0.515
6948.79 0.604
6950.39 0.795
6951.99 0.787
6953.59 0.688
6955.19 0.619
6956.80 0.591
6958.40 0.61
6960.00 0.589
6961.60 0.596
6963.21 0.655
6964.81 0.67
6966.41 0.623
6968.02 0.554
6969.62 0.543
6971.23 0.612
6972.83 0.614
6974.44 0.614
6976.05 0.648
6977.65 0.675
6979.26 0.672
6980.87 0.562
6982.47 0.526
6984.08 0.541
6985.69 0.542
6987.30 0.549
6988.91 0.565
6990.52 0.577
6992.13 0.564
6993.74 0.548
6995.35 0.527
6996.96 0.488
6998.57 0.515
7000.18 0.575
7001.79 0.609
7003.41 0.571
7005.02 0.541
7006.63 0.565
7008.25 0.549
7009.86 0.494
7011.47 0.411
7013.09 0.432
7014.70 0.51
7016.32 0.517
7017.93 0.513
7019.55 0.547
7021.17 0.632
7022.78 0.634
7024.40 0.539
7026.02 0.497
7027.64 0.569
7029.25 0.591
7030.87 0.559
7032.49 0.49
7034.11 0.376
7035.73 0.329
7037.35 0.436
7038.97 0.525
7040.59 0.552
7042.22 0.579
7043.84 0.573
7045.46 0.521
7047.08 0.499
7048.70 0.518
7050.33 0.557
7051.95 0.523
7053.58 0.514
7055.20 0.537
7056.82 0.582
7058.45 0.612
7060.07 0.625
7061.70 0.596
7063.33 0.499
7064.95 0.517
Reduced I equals 0.09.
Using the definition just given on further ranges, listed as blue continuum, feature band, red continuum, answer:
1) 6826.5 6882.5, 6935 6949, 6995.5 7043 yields 0.02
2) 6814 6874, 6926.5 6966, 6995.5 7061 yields -0.09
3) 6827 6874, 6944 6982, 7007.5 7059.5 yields -0.13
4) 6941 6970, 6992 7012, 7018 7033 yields 0.08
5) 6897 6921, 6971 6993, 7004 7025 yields -0.08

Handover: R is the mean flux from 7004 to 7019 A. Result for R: 0.505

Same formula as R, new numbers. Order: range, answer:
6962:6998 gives 0.585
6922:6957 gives 0.608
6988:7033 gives 0.541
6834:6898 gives 0.564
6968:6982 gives 0.612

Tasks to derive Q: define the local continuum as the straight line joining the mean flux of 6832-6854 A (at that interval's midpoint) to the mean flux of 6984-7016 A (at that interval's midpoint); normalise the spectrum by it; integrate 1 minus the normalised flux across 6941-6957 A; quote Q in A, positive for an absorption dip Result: -1.5 A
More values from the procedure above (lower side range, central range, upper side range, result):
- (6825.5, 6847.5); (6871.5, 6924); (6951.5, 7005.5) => 6.21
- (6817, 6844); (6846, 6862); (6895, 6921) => 2.80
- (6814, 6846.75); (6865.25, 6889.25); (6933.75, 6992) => 3.65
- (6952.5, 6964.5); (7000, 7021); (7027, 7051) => 0.94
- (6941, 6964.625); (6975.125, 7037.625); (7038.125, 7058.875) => 3.92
